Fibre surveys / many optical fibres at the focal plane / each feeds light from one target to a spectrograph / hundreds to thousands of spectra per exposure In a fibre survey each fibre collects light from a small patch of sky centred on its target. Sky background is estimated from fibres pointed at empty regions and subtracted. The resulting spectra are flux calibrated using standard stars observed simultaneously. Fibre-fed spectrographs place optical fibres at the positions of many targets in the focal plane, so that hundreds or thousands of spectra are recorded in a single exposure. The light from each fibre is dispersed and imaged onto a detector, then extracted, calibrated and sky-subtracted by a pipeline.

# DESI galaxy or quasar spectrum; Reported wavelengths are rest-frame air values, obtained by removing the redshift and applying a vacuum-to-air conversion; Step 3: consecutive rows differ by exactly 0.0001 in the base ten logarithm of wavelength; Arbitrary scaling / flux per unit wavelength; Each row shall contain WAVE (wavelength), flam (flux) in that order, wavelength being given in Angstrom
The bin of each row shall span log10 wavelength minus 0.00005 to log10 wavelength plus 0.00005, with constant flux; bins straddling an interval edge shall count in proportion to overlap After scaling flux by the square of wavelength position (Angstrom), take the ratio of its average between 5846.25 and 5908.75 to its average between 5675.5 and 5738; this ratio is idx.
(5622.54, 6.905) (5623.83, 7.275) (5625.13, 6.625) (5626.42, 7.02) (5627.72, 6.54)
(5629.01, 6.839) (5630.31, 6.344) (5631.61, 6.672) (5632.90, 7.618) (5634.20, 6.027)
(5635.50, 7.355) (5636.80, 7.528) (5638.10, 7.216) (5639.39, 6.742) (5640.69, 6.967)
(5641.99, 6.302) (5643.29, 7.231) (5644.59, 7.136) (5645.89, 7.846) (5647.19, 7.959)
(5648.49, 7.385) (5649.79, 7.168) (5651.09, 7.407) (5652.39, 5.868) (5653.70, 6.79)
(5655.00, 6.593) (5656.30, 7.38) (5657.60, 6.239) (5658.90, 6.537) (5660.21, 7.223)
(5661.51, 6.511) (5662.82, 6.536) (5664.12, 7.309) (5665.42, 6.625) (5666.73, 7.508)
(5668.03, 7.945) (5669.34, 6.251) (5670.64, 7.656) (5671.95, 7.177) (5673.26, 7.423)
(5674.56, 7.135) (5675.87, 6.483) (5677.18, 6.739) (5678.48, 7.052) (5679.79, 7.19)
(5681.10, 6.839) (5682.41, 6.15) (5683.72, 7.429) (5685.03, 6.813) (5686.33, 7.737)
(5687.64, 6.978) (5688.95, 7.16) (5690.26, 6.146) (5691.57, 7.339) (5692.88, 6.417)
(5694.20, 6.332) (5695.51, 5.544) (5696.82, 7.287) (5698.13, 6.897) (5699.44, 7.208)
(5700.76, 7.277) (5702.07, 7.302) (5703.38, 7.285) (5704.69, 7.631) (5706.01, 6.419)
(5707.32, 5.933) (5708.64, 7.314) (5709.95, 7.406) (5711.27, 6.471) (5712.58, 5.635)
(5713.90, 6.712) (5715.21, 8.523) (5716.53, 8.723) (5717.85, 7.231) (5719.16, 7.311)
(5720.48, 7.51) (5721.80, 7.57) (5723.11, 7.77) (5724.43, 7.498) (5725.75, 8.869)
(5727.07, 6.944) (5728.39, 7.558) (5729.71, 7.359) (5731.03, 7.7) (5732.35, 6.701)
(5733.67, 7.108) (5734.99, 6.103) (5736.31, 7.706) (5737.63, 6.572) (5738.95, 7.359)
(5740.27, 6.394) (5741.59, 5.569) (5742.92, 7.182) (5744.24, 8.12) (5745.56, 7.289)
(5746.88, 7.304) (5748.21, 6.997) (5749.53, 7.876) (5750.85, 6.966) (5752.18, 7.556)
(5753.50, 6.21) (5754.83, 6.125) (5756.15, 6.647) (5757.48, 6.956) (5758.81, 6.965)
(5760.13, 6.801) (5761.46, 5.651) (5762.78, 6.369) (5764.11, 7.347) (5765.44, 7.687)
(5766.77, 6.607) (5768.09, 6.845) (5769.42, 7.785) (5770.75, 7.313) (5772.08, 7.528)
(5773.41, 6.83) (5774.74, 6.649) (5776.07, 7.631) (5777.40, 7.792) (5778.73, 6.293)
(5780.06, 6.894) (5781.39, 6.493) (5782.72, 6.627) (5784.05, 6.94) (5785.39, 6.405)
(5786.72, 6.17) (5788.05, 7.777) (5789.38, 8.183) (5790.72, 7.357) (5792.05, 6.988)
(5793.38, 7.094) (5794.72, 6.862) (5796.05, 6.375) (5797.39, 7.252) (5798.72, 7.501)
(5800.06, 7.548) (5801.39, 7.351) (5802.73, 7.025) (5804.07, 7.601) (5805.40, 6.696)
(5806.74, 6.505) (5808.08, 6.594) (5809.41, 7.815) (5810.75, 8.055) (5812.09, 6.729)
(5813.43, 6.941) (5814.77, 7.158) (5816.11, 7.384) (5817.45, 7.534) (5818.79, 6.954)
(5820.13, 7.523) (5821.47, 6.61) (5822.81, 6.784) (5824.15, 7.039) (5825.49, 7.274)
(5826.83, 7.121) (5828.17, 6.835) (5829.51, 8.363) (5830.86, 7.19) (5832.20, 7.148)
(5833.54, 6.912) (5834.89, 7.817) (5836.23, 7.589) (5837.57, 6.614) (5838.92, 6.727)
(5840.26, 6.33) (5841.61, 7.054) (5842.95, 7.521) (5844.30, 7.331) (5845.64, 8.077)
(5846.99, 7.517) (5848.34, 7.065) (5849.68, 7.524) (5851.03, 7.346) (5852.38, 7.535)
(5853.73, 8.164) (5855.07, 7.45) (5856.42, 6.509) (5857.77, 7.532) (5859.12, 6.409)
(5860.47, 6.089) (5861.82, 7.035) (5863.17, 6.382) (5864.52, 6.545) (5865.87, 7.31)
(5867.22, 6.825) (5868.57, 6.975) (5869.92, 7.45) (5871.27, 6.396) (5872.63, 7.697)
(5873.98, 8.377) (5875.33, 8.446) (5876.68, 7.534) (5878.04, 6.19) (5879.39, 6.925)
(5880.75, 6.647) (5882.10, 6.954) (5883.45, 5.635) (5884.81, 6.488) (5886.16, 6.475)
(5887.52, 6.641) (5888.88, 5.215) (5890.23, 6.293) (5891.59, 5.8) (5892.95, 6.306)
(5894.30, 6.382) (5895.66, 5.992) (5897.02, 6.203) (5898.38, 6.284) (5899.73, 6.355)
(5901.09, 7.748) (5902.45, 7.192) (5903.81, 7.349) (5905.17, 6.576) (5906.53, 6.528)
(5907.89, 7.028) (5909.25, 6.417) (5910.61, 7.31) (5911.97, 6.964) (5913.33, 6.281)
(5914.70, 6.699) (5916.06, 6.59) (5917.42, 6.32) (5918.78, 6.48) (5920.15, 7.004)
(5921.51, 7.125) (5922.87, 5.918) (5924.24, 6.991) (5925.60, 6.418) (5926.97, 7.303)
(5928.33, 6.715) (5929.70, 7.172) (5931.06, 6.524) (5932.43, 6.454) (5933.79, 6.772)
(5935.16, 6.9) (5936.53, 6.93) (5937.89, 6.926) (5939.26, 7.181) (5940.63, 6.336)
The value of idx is 1.03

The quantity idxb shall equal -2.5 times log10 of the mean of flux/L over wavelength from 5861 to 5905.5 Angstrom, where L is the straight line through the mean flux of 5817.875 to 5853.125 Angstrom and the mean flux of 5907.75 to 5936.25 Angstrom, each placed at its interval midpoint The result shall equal 0.03 mag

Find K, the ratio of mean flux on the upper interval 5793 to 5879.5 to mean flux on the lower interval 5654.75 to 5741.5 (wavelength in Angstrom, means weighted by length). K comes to 1.0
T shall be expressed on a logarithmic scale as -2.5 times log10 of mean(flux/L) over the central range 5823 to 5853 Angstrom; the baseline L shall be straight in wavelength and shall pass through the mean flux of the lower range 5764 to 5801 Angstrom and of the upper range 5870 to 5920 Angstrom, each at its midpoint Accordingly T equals -0.055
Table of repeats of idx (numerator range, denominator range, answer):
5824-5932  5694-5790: 1.02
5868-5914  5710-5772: 1.00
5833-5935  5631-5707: 1.06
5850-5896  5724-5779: 1.01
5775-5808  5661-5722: 1.04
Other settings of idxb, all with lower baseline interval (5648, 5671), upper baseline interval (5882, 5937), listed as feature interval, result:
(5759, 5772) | -0.028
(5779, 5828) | -0.054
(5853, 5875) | -0.069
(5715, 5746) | -0.078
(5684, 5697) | 0.018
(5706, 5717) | -0.025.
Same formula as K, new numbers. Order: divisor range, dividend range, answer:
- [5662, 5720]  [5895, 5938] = 0.96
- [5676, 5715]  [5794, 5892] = 1.03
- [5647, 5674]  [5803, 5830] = 1.02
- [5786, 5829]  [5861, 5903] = 0.94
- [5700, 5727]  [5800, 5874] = 0.98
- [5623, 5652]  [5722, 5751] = 1.03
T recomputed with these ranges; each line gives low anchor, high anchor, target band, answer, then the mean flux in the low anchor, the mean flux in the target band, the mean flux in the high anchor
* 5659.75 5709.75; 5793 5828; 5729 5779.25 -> 0.007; 6.96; 7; 7.12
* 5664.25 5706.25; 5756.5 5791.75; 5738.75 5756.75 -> 0.004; 6.99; 6.96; 6.99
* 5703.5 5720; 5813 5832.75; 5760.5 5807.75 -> 0.022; 7.12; 7.02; 7.19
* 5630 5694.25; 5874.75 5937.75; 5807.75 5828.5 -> -0.060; 6.98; 7.16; 6.66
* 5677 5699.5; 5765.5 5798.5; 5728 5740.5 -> -0.020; 6.84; 7.07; 7.05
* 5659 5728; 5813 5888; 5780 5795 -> 0.017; 7.08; 6.99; 7.11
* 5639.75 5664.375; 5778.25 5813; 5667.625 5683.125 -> -0.002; 6.96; 6.99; 7.05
